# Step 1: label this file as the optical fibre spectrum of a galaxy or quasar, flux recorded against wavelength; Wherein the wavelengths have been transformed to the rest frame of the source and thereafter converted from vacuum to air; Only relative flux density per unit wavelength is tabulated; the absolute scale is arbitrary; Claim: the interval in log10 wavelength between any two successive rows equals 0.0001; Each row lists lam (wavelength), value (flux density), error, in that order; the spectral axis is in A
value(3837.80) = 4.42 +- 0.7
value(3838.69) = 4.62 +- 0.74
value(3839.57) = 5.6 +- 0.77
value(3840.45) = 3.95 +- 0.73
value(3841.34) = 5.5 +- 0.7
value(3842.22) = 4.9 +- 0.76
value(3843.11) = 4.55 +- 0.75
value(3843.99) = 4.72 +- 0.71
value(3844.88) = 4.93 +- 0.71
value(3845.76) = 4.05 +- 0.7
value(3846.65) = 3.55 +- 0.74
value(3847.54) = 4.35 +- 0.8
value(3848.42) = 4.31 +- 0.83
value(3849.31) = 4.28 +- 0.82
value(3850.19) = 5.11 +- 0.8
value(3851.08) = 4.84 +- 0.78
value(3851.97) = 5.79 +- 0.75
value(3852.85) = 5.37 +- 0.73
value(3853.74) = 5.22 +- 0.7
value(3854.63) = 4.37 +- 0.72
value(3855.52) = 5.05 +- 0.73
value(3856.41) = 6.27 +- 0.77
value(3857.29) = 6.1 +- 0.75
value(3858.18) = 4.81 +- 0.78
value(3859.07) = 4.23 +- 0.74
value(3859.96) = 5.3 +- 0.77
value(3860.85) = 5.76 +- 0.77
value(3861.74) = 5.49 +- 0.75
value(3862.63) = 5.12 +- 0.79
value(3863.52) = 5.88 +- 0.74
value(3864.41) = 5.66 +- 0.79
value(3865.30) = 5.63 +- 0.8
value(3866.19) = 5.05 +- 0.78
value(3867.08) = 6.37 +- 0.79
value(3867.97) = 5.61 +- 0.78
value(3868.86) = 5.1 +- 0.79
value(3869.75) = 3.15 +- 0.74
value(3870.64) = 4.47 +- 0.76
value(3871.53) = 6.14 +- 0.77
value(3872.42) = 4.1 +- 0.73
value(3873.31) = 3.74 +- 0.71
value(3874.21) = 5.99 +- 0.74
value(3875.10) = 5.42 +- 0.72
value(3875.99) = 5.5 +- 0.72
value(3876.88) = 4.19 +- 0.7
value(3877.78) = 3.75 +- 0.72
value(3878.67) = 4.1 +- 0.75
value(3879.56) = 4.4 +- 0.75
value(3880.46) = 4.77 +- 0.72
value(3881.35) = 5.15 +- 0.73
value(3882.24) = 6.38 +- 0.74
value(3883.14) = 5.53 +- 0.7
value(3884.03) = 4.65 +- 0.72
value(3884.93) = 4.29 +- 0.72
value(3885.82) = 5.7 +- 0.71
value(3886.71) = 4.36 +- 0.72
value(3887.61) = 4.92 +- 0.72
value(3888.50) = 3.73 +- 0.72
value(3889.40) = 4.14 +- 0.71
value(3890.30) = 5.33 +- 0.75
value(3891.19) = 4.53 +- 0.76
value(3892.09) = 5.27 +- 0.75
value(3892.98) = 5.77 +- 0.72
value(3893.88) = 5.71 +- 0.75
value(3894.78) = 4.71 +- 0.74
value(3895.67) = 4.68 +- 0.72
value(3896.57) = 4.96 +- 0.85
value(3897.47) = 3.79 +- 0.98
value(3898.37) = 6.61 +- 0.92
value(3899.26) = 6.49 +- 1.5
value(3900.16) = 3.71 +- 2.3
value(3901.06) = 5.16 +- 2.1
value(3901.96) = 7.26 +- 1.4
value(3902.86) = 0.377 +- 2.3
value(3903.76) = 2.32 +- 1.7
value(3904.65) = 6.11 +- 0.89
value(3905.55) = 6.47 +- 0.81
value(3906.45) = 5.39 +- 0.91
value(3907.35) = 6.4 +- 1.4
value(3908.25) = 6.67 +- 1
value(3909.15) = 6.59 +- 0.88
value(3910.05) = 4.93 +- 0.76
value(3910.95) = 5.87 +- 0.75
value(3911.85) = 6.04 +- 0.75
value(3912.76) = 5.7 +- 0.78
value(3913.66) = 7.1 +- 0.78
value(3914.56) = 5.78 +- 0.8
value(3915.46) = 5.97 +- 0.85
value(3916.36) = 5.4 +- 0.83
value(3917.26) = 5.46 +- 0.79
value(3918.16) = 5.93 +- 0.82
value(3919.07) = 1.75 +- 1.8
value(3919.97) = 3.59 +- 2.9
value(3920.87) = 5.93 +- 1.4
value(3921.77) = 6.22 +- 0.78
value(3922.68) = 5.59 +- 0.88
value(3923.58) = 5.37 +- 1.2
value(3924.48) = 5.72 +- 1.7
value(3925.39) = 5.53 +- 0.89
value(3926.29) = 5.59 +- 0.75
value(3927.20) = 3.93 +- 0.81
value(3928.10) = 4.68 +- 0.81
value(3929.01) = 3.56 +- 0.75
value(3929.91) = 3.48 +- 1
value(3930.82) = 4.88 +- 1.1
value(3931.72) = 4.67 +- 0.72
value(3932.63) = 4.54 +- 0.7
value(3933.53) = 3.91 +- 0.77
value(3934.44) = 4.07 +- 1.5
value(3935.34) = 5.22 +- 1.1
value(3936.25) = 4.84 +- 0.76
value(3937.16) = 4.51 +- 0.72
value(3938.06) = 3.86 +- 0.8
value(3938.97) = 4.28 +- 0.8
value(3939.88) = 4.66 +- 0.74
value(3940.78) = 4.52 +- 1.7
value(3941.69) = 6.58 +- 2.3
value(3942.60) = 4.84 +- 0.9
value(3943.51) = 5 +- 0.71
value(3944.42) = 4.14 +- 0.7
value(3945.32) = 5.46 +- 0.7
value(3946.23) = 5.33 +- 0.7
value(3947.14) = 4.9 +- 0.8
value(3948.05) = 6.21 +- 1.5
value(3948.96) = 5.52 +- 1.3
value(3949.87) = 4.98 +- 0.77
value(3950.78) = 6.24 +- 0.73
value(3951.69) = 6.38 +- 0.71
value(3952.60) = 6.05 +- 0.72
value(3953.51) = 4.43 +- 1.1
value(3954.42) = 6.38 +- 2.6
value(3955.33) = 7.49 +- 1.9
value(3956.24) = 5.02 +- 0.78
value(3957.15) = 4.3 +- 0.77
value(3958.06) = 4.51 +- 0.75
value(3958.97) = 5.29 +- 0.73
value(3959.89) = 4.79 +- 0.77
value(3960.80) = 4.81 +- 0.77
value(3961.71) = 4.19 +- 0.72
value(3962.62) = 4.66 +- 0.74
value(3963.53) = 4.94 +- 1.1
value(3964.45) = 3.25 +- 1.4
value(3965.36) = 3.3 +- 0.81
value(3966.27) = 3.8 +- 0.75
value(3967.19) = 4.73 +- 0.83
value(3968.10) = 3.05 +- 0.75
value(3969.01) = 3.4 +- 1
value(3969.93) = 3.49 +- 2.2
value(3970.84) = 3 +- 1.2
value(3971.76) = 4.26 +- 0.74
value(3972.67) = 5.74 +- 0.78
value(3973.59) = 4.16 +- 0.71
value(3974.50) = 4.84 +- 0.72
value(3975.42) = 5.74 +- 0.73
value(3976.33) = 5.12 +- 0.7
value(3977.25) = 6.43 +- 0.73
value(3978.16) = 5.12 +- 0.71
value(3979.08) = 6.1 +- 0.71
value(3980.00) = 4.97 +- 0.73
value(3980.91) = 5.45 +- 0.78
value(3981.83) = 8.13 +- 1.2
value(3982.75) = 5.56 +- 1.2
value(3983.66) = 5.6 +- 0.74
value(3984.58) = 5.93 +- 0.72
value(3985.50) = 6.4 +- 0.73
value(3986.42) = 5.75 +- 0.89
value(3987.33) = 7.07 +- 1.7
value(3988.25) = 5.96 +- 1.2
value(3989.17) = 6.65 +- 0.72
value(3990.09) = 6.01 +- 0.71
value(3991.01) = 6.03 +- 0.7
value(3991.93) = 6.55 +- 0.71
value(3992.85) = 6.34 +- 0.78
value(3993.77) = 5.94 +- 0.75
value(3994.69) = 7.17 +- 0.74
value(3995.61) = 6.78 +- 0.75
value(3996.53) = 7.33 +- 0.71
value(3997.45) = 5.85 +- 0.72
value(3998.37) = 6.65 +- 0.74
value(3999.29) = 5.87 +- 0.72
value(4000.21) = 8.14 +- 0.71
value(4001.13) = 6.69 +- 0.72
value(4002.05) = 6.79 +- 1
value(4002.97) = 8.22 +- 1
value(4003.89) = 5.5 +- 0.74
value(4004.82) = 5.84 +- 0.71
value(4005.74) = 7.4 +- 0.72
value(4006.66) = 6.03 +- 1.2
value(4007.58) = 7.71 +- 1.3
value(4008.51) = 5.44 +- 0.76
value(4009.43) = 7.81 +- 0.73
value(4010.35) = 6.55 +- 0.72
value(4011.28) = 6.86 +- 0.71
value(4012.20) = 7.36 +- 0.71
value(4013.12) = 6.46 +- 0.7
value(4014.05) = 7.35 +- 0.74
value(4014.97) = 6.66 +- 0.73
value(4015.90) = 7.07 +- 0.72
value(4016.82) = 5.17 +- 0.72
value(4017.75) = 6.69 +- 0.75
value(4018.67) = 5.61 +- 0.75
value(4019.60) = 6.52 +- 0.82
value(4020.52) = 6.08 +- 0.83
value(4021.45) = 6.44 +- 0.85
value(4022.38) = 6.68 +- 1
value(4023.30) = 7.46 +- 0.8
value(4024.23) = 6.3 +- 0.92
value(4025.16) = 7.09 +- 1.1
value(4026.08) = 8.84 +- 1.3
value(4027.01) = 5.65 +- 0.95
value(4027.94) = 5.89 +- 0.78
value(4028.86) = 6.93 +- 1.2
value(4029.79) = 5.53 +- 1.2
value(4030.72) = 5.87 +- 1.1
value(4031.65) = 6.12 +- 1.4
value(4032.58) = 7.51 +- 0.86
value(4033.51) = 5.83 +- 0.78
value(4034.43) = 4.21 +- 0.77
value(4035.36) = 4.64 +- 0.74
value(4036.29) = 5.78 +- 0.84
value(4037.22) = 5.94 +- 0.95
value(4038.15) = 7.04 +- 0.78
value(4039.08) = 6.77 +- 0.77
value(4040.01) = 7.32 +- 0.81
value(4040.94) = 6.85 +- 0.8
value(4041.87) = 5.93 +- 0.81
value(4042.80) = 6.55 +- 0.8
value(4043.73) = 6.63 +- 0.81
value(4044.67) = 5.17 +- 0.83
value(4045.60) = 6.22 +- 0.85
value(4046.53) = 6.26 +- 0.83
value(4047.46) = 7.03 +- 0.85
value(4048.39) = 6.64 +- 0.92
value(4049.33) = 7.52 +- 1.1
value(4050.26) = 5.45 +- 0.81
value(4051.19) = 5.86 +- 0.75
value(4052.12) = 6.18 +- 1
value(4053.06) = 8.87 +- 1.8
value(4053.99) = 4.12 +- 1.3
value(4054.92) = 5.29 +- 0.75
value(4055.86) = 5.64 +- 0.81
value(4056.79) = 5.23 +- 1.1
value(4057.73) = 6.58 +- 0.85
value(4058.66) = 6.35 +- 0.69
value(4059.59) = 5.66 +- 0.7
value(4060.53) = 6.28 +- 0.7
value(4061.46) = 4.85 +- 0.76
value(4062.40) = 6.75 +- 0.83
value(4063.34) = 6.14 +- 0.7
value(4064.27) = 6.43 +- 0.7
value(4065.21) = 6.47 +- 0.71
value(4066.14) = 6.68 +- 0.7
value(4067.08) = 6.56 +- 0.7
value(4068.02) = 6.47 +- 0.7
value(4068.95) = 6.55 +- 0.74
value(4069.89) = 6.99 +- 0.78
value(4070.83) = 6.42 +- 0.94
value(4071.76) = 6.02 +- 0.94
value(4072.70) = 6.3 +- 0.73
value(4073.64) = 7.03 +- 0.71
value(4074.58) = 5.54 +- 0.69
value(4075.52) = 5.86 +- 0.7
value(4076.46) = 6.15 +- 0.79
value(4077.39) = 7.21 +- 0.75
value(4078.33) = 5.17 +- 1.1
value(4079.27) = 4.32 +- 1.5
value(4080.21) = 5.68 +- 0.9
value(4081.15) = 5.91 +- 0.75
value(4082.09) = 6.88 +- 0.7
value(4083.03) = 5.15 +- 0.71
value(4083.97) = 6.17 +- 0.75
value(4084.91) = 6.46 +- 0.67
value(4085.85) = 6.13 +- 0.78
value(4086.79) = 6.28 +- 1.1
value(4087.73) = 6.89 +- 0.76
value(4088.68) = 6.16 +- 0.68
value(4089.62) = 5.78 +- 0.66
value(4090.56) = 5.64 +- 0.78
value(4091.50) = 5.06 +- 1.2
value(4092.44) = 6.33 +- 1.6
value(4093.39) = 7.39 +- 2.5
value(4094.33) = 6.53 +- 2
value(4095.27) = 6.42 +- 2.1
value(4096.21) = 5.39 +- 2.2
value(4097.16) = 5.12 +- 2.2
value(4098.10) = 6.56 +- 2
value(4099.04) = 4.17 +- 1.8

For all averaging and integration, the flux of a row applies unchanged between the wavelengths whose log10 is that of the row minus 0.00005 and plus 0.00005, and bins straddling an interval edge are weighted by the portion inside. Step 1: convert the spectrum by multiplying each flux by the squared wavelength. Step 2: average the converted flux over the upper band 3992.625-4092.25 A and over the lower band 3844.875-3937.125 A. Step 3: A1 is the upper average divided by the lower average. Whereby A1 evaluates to 1.36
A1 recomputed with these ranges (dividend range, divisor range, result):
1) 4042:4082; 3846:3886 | 1.36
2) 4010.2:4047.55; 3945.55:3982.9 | 1.32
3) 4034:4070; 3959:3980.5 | 1.42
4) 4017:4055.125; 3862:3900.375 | 1.37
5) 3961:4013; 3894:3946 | 1.19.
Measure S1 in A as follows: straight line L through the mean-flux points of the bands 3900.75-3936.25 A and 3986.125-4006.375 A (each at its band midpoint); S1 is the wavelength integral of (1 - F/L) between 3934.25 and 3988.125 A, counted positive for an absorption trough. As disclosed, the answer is 7.58 A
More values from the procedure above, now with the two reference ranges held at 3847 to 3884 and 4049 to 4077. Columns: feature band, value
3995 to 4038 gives -4.2 A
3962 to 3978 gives 3.7 A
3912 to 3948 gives 3.1 A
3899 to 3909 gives 0.3 A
